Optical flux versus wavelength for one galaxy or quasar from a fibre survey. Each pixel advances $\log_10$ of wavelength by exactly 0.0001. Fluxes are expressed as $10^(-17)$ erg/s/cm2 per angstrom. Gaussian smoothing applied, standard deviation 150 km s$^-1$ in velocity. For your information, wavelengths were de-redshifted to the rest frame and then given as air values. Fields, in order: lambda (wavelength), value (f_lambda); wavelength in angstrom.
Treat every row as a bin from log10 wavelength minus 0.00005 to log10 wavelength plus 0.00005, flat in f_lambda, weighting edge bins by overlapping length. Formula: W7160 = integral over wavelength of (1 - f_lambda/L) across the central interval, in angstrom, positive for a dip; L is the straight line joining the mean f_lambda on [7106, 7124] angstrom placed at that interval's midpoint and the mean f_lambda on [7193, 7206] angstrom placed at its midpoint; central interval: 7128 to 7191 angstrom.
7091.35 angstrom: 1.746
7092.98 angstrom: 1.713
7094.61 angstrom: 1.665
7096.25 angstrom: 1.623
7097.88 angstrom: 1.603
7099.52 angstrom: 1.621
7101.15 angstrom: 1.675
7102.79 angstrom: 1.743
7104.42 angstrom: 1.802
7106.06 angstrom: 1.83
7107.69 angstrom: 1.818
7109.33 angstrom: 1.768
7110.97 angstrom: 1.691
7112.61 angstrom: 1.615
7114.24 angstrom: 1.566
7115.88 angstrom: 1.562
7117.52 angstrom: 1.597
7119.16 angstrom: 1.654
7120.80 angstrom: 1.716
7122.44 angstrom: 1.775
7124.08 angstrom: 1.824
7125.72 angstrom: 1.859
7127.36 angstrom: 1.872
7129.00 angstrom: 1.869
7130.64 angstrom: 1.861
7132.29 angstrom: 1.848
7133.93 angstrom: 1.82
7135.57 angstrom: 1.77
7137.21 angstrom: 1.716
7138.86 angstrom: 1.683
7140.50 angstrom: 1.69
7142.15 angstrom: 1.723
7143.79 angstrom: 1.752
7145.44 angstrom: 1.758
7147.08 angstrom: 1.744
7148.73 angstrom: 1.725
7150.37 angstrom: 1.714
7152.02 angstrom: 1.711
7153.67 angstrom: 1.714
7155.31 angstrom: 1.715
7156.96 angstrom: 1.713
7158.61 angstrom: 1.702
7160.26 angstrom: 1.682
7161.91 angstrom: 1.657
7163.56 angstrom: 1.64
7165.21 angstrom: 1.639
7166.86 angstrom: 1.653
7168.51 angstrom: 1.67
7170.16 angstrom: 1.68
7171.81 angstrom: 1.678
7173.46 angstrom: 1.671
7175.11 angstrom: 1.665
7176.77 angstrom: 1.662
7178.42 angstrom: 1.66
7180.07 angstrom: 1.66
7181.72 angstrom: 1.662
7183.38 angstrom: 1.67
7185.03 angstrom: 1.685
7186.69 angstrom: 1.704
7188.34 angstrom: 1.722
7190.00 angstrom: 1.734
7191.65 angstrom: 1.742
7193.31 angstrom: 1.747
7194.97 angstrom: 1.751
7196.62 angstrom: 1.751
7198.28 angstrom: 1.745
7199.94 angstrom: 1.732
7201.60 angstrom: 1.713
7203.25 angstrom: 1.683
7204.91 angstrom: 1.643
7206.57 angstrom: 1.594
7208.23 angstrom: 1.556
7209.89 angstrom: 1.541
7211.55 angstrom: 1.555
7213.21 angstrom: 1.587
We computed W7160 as -0.3 angstrom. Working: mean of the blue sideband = 1.69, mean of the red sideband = 1.72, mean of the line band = 1.71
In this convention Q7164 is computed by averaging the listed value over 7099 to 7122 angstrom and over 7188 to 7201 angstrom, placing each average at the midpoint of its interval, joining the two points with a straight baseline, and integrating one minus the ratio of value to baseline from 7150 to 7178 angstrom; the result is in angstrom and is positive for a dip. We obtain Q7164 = 0.7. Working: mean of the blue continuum 1.69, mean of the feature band 1.68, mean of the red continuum 1.74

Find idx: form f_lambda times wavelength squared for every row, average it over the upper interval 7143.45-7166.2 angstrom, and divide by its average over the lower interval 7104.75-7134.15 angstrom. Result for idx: 1.0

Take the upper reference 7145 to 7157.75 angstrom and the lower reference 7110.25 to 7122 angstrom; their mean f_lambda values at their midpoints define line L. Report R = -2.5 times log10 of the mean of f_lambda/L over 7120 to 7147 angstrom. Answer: -0.066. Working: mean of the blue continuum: 1.63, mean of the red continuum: 1.72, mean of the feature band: 1.78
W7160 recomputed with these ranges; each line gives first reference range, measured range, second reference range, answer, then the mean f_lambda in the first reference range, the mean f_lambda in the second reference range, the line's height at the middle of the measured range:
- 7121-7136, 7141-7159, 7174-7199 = 0.6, 1.83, 1.7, 1.78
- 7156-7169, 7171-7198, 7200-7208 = -0.6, 1.67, 1.66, 1.66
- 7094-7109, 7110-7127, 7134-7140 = 0.3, 1.71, 1.73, 1.72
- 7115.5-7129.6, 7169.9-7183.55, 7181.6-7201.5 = 0.5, 1.75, 1.72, 1.73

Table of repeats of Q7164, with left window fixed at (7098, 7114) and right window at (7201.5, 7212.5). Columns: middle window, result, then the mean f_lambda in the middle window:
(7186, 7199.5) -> -1.0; 1.74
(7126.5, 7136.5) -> -0.9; 1.84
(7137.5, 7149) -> -0.3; 1.72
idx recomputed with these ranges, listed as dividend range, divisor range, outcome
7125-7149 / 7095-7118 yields 1.07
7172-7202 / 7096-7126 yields 1.02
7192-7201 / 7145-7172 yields 1.04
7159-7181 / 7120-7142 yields 0.94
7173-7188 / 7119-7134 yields 0.94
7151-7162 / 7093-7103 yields 1.05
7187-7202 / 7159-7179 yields 1.05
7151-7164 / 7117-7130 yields 0.96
